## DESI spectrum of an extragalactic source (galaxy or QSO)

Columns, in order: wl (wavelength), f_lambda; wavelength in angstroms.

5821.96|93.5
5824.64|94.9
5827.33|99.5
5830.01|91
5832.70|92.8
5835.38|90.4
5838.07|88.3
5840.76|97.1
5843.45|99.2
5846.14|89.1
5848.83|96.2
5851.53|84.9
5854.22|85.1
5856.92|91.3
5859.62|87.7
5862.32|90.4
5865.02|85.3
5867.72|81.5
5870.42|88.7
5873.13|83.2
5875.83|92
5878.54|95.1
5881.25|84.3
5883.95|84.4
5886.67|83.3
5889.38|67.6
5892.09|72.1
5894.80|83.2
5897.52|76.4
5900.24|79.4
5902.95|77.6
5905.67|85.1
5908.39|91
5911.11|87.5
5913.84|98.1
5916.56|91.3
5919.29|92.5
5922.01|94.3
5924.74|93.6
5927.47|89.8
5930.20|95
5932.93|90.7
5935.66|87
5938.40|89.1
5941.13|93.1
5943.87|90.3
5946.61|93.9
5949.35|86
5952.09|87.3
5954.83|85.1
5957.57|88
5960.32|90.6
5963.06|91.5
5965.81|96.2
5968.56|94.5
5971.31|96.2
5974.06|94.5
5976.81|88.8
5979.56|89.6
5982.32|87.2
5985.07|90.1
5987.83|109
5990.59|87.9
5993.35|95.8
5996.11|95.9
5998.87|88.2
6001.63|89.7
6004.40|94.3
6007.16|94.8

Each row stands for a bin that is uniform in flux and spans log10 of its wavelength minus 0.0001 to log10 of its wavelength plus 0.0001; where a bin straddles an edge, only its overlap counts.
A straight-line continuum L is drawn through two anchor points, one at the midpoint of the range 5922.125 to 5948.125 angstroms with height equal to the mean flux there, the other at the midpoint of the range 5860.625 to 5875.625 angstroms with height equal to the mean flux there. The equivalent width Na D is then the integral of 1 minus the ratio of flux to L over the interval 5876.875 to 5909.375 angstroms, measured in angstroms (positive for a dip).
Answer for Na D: 2.4 angstroms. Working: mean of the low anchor 86.4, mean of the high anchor 91.5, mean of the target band 81.6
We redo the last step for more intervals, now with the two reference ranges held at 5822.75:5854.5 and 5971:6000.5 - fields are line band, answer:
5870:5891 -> 1.86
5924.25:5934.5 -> 0.08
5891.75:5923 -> 2.26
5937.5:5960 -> 0.89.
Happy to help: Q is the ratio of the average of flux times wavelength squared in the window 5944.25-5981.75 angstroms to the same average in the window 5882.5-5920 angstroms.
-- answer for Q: 1.11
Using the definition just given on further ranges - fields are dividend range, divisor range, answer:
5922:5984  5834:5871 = 1.05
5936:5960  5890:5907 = 1.15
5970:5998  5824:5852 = 1.05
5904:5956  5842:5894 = 1.07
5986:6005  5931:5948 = 1.06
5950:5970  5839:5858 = 1.02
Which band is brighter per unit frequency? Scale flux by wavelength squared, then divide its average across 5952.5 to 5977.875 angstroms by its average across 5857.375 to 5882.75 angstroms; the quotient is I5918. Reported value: 1.08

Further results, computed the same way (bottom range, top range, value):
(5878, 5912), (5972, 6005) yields 1.17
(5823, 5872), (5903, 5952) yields 1.03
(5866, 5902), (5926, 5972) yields 1.13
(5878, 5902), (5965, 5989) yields 1.21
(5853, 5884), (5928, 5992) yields 1.08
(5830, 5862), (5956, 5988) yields 1.06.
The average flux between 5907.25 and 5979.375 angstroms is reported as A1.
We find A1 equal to 91.4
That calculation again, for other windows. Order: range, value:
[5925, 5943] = 90.9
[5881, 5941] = 86.3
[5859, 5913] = 83.9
